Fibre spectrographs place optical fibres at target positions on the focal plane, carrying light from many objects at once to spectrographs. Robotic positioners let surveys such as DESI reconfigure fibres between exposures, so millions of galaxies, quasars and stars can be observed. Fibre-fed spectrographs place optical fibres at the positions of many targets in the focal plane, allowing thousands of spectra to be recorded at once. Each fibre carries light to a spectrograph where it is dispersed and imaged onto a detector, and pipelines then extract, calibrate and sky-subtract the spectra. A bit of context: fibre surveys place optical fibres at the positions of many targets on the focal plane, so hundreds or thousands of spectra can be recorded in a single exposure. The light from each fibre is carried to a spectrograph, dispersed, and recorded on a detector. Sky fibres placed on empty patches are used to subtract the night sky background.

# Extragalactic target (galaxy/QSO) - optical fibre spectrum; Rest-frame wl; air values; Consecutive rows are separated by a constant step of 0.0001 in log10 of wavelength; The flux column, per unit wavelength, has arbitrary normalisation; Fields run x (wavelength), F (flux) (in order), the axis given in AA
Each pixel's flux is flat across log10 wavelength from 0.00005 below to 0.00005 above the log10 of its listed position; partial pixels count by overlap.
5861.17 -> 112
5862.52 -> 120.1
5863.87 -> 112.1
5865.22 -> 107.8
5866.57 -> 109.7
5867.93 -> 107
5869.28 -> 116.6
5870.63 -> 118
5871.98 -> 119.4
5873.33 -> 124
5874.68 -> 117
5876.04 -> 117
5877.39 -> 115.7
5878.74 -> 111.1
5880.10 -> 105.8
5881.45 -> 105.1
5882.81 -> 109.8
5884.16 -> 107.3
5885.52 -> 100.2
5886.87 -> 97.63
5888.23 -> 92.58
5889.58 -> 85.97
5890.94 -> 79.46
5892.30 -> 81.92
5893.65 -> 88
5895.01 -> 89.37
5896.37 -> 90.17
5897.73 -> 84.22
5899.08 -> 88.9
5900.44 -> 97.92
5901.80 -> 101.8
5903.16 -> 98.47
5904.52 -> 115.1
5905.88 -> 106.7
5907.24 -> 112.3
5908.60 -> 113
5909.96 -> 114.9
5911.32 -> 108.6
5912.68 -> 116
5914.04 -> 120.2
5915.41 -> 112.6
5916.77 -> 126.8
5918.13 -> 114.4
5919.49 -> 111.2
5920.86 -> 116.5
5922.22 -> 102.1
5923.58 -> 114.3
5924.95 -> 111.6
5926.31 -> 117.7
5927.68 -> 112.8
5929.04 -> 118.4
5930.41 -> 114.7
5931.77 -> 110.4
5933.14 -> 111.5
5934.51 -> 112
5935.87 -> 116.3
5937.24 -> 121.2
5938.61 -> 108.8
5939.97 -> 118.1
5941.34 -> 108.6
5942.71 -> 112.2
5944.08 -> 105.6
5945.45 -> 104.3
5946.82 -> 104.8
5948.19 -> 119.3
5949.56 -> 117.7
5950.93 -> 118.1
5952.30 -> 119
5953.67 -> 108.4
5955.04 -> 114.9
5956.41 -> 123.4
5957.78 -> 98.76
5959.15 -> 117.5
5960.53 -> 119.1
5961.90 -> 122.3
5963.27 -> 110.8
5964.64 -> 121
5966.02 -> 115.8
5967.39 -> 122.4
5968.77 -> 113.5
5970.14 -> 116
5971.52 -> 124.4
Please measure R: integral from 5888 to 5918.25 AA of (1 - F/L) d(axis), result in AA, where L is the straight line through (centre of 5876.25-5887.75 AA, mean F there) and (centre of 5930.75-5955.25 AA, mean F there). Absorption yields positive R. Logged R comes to 2.0 AA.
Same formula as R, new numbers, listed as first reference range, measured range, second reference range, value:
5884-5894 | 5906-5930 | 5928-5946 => -2.4 AA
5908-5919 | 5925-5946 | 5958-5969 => 0.6 AA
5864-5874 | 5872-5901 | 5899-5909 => 2.6 AA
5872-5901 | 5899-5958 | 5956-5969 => -1.7 AA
